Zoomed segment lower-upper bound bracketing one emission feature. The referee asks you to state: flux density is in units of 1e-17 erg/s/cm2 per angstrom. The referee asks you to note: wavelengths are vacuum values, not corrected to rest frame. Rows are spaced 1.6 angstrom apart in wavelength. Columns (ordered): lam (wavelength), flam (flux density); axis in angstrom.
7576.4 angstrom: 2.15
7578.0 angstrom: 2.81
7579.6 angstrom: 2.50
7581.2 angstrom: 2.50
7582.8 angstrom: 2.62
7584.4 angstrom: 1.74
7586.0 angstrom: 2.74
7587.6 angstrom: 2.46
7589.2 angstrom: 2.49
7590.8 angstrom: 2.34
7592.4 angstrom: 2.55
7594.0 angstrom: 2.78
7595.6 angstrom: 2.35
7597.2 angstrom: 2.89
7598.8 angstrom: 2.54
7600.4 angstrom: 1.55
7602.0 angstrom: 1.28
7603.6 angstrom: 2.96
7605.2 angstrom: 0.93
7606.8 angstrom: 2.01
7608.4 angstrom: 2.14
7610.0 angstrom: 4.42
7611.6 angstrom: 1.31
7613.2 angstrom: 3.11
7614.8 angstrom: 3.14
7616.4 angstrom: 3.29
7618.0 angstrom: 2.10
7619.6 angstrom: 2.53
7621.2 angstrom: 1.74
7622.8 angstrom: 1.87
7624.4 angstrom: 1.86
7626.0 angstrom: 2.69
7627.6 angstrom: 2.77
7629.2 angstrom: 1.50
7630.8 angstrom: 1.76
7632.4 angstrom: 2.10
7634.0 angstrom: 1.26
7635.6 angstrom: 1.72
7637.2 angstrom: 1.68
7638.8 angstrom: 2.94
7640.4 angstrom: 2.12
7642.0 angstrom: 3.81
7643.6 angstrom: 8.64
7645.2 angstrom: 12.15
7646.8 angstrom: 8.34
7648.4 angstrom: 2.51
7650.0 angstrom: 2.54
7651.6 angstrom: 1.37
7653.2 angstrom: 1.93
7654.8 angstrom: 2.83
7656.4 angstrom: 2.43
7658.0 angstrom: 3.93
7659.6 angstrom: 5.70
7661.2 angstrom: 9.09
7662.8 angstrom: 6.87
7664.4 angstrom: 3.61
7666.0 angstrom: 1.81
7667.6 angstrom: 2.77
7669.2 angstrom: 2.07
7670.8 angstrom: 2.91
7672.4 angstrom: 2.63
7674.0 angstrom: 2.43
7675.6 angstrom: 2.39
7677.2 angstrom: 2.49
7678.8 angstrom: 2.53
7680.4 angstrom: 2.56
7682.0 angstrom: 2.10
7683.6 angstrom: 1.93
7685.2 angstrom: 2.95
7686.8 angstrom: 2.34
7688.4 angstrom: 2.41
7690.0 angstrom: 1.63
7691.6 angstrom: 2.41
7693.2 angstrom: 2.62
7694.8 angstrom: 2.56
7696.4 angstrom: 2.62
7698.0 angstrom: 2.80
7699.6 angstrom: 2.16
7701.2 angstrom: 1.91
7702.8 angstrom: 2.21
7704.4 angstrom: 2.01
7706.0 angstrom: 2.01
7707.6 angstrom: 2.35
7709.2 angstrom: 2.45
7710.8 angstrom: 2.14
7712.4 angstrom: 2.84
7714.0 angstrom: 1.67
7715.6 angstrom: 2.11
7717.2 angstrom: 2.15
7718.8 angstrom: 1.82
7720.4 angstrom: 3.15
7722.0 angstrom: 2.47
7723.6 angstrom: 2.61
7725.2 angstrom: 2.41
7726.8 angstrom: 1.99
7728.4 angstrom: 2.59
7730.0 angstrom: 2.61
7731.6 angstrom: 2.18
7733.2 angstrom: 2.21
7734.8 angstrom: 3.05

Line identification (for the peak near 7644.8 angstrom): [S II]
